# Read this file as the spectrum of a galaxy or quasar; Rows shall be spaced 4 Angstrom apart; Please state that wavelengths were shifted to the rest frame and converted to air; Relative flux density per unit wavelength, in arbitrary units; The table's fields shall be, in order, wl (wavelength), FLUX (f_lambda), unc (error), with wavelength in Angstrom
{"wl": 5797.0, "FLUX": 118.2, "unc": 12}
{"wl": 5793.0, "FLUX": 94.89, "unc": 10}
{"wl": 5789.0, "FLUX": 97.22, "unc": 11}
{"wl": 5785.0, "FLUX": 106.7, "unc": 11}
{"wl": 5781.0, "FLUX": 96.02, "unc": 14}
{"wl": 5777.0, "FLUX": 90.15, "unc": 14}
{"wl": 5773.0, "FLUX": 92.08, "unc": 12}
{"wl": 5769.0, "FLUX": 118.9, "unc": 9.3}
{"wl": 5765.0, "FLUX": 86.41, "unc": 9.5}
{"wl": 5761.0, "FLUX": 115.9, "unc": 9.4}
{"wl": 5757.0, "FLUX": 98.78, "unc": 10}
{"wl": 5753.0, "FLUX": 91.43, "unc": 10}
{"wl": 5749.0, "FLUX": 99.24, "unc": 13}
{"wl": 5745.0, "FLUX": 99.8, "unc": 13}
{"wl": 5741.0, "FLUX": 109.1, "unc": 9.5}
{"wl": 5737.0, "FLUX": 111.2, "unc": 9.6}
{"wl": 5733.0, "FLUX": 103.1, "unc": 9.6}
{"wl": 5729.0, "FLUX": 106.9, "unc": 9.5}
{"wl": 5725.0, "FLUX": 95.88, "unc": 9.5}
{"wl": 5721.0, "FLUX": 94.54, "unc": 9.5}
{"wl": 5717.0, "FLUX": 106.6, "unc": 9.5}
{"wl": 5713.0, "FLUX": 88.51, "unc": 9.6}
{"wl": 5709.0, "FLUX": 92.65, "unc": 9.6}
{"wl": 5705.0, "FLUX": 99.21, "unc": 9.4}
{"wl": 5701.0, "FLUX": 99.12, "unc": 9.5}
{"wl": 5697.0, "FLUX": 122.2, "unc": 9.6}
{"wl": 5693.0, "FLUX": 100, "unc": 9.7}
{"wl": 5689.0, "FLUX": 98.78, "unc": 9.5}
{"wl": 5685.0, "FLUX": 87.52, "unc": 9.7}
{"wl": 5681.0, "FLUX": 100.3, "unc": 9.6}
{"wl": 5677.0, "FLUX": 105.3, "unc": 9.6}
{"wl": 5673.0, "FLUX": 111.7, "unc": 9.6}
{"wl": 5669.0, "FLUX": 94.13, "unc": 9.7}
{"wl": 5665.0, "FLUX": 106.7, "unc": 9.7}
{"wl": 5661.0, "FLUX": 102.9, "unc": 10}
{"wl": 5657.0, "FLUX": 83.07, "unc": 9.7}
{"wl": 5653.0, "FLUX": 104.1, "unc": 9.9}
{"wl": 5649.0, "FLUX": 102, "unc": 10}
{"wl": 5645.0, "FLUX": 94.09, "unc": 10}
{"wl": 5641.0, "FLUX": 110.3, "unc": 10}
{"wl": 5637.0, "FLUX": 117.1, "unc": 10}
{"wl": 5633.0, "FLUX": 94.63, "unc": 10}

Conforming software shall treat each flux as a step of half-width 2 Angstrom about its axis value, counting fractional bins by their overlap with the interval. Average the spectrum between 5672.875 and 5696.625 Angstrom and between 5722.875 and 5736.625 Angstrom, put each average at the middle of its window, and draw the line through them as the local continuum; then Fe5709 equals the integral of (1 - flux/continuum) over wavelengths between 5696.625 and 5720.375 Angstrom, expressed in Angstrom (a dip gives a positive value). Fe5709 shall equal 0.6 Angstrom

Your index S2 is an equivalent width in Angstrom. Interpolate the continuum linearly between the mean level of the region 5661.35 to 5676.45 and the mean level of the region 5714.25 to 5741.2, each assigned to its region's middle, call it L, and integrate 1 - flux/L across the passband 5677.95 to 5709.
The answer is 0.9 Angstrom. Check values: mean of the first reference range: 104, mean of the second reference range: 103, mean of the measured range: 101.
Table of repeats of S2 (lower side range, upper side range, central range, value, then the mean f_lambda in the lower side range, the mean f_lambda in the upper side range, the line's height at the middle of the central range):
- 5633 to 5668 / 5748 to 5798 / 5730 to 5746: -0.89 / 102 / 100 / 101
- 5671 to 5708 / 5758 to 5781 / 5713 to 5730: 0.39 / 102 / 100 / 102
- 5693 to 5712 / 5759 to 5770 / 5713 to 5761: 1.26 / 102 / 106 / 104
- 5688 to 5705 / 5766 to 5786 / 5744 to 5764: 0.15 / 105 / 99.8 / 101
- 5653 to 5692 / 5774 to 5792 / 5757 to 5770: -0.99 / 99.2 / 97.1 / 97.5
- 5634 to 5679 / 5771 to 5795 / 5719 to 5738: -0.56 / 103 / 96.2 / 99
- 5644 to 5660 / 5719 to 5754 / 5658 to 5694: -0.93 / 96.4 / 102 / 97.8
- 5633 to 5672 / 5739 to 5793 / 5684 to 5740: -0.08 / 102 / 99.9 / 101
